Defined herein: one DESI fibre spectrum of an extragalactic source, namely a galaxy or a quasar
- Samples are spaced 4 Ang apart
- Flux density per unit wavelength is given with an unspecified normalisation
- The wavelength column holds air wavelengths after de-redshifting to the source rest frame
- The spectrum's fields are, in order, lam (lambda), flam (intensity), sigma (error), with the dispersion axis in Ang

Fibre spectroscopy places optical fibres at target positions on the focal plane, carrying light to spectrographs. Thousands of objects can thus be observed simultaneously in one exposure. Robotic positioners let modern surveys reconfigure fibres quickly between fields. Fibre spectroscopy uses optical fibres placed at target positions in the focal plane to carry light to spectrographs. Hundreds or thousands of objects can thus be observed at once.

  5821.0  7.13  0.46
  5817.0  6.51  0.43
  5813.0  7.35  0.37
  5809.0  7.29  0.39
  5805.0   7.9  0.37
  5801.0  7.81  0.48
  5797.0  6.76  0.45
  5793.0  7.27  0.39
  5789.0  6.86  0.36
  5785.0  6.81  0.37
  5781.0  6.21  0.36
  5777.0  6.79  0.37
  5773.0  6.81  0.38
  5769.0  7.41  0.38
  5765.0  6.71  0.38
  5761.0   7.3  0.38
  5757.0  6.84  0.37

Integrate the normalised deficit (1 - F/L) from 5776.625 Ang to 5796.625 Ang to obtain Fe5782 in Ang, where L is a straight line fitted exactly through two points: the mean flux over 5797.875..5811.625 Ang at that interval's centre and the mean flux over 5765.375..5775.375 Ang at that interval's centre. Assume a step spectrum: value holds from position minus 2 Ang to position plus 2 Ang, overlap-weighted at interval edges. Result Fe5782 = 1.4 Ang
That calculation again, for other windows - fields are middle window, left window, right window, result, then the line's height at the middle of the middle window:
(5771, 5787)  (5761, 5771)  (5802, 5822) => 1.1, 7.15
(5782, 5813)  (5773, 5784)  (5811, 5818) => -1.9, 6.8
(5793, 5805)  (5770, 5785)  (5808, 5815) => -0.5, 7.09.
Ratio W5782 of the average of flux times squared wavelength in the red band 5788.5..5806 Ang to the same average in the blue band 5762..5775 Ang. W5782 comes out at 1.1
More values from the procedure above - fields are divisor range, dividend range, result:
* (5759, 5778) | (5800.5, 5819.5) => 1.06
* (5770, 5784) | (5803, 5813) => 1.14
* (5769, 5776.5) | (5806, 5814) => 1.07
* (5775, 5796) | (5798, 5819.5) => 1.09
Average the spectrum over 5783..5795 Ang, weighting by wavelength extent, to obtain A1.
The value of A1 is 6.98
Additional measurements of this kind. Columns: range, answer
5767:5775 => 7.11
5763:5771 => 7.06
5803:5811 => 7.6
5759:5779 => 7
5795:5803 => 7.29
